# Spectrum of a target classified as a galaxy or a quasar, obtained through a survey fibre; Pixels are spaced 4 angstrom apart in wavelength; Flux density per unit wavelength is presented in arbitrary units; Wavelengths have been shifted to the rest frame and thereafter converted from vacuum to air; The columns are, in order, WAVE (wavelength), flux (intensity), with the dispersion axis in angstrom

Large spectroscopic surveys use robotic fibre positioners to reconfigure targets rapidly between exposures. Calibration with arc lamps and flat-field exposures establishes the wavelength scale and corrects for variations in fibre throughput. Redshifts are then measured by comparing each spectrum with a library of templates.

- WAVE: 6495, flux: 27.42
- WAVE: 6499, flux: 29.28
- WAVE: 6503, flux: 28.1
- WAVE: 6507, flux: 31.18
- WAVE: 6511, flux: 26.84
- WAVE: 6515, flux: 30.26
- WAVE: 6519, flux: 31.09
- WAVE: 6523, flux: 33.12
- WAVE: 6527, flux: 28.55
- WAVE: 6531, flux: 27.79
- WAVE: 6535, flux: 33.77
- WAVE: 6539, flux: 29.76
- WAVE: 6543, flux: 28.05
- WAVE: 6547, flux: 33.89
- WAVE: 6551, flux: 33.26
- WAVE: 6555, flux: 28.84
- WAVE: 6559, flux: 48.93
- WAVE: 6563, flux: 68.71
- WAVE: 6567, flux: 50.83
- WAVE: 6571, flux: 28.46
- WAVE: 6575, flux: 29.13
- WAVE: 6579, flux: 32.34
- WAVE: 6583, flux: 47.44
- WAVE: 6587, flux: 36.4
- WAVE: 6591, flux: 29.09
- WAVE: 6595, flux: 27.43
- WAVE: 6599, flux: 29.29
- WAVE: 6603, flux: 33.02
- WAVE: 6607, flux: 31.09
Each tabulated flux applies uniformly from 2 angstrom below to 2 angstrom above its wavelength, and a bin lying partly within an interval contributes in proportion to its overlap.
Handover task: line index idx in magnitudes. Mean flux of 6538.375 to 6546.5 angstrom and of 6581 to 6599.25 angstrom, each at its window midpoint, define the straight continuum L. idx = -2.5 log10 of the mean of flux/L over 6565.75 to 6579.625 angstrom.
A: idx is -0.07 mag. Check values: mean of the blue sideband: 29.7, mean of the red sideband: 34.4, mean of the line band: 34.6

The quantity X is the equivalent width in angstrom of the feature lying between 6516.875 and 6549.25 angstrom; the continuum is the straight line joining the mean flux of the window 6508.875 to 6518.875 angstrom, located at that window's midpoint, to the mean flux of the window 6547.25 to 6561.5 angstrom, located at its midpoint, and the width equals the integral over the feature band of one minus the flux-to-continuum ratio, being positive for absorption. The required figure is 2.2 angstrom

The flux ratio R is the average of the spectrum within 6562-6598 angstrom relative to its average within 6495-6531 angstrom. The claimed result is 1.28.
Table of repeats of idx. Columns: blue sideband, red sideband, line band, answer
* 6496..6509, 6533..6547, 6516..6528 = -0.03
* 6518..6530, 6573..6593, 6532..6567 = -0.18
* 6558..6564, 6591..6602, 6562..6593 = 0.14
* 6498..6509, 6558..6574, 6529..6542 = 0.28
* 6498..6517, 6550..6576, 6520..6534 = 0.11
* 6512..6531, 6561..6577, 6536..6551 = 0.18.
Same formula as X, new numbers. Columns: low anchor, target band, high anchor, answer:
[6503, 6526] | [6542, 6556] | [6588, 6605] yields -0.6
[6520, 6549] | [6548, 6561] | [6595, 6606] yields -2.6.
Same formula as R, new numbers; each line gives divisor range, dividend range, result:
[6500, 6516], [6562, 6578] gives 1.45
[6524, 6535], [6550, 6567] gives 1.56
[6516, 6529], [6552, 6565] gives 1.54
